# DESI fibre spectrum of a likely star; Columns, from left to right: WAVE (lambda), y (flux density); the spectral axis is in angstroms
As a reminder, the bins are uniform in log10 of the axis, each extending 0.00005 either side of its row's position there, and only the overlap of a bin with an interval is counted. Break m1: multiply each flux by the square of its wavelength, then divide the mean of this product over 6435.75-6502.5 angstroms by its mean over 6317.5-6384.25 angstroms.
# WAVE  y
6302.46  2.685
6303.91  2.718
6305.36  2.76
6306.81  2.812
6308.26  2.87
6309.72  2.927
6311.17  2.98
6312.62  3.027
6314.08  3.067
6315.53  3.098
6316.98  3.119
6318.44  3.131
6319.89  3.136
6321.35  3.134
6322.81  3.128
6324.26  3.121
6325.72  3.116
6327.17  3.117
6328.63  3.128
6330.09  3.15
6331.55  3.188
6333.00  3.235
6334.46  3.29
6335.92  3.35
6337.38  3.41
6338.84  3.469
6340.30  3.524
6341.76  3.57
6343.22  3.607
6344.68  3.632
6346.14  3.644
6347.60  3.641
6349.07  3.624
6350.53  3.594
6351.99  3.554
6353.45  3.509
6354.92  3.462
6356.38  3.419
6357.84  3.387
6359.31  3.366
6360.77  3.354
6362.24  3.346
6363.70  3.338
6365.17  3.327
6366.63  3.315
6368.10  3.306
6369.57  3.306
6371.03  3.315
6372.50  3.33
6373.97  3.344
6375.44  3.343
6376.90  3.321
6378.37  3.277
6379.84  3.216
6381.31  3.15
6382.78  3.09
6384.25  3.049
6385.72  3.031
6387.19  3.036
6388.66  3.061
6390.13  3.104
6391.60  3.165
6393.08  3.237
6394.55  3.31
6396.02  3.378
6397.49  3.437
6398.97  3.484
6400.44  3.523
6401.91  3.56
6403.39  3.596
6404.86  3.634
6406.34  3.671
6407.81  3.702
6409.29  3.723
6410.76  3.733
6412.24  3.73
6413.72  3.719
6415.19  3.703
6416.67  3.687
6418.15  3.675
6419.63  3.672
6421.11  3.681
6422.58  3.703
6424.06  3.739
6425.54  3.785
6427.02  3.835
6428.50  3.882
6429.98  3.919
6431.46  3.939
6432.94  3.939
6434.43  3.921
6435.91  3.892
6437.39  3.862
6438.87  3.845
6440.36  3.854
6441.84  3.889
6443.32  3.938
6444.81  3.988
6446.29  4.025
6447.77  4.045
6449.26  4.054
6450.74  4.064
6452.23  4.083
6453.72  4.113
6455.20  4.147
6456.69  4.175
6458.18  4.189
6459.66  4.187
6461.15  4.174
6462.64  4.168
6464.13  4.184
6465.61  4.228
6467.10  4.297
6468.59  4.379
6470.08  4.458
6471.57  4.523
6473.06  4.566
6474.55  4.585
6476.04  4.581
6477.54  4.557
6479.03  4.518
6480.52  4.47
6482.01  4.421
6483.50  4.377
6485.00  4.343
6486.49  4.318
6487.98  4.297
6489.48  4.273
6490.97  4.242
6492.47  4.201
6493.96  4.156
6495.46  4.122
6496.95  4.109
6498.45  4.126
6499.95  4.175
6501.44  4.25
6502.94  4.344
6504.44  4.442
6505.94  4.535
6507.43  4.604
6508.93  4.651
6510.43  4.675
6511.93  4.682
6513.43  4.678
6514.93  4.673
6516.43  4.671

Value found 1.31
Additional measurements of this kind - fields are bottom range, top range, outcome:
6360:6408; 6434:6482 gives 1.29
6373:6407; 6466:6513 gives 1.37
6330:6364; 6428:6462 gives 1.20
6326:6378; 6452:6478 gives 1.32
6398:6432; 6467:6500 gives 1.20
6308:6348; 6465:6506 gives 1.41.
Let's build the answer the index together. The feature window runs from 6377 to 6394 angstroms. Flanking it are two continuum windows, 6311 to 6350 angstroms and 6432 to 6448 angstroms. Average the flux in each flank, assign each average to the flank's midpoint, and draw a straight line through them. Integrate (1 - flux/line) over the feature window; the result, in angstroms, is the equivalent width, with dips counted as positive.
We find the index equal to 2.21 angstroms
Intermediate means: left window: 3.29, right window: 3.92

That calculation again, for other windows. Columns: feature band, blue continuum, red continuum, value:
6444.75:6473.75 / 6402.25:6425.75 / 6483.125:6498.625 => -1.4 angstroms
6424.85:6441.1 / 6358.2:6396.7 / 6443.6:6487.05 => 0.1 angstroms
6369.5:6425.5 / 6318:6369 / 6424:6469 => 4.1 angstroms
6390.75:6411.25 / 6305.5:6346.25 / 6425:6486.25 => 1.4 angstroms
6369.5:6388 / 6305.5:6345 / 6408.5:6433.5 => 1.6 angstroms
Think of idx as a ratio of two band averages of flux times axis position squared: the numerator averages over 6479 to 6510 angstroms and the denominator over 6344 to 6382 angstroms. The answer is 1.3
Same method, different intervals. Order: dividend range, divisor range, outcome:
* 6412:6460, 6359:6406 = 1.20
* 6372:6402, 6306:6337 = 1.07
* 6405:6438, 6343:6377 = 1.12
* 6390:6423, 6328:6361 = 1.06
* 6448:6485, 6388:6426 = 1.23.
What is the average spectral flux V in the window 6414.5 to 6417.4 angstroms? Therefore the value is 3.69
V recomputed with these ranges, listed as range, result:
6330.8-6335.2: 3.24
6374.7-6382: 3.26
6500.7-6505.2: 4.34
